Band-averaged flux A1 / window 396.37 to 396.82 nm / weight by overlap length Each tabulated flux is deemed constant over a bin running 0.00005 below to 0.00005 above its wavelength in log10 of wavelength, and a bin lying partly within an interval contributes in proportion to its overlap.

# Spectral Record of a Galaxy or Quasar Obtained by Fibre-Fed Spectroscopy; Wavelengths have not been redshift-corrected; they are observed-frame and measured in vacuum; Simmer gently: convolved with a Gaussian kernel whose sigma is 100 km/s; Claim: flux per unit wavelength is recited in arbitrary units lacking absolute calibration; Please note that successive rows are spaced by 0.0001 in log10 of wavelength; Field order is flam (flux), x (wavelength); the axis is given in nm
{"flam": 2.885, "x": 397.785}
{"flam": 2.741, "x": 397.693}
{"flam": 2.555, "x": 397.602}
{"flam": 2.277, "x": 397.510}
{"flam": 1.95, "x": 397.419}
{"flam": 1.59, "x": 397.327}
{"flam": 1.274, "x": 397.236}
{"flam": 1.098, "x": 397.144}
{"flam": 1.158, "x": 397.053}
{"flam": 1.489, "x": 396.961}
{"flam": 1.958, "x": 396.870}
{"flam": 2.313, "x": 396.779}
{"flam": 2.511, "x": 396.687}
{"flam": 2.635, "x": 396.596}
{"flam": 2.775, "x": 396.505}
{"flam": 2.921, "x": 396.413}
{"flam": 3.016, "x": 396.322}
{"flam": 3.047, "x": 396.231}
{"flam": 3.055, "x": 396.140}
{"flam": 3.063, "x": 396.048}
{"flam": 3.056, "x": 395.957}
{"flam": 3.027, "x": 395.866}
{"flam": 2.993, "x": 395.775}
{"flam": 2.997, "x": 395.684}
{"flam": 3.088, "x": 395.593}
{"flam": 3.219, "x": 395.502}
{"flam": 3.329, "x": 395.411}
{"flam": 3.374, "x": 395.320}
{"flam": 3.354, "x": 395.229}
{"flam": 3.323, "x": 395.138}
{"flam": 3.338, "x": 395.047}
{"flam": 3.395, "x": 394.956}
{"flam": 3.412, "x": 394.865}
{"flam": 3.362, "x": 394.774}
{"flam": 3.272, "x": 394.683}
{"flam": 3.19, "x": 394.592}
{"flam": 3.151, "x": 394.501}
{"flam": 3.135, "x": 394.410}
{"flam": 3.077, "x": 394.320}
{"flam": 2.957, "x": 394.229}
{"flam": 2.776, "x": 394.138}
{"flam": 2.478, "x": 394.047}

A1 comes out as 2.63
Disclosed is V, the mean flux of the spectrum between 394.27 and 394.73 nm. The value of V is 3.16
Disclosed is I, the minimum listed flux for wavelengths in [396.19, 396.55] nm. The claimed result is 2.775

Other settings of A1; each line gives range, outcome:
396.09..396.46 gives 3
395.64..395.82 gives 3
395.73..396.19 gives 3.04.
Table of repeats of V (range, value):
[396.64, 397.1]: 1.89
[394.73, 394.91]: 3.39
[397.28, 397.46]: 1.76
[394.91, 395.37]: 3.36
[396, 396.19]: 3.05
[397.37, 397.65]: 2.26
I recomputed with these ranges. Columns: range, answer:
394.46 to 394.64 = 3.151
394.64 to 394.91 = 3.272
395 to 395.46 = 3.323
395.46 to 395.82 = 2.993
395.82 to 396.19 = 3.027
